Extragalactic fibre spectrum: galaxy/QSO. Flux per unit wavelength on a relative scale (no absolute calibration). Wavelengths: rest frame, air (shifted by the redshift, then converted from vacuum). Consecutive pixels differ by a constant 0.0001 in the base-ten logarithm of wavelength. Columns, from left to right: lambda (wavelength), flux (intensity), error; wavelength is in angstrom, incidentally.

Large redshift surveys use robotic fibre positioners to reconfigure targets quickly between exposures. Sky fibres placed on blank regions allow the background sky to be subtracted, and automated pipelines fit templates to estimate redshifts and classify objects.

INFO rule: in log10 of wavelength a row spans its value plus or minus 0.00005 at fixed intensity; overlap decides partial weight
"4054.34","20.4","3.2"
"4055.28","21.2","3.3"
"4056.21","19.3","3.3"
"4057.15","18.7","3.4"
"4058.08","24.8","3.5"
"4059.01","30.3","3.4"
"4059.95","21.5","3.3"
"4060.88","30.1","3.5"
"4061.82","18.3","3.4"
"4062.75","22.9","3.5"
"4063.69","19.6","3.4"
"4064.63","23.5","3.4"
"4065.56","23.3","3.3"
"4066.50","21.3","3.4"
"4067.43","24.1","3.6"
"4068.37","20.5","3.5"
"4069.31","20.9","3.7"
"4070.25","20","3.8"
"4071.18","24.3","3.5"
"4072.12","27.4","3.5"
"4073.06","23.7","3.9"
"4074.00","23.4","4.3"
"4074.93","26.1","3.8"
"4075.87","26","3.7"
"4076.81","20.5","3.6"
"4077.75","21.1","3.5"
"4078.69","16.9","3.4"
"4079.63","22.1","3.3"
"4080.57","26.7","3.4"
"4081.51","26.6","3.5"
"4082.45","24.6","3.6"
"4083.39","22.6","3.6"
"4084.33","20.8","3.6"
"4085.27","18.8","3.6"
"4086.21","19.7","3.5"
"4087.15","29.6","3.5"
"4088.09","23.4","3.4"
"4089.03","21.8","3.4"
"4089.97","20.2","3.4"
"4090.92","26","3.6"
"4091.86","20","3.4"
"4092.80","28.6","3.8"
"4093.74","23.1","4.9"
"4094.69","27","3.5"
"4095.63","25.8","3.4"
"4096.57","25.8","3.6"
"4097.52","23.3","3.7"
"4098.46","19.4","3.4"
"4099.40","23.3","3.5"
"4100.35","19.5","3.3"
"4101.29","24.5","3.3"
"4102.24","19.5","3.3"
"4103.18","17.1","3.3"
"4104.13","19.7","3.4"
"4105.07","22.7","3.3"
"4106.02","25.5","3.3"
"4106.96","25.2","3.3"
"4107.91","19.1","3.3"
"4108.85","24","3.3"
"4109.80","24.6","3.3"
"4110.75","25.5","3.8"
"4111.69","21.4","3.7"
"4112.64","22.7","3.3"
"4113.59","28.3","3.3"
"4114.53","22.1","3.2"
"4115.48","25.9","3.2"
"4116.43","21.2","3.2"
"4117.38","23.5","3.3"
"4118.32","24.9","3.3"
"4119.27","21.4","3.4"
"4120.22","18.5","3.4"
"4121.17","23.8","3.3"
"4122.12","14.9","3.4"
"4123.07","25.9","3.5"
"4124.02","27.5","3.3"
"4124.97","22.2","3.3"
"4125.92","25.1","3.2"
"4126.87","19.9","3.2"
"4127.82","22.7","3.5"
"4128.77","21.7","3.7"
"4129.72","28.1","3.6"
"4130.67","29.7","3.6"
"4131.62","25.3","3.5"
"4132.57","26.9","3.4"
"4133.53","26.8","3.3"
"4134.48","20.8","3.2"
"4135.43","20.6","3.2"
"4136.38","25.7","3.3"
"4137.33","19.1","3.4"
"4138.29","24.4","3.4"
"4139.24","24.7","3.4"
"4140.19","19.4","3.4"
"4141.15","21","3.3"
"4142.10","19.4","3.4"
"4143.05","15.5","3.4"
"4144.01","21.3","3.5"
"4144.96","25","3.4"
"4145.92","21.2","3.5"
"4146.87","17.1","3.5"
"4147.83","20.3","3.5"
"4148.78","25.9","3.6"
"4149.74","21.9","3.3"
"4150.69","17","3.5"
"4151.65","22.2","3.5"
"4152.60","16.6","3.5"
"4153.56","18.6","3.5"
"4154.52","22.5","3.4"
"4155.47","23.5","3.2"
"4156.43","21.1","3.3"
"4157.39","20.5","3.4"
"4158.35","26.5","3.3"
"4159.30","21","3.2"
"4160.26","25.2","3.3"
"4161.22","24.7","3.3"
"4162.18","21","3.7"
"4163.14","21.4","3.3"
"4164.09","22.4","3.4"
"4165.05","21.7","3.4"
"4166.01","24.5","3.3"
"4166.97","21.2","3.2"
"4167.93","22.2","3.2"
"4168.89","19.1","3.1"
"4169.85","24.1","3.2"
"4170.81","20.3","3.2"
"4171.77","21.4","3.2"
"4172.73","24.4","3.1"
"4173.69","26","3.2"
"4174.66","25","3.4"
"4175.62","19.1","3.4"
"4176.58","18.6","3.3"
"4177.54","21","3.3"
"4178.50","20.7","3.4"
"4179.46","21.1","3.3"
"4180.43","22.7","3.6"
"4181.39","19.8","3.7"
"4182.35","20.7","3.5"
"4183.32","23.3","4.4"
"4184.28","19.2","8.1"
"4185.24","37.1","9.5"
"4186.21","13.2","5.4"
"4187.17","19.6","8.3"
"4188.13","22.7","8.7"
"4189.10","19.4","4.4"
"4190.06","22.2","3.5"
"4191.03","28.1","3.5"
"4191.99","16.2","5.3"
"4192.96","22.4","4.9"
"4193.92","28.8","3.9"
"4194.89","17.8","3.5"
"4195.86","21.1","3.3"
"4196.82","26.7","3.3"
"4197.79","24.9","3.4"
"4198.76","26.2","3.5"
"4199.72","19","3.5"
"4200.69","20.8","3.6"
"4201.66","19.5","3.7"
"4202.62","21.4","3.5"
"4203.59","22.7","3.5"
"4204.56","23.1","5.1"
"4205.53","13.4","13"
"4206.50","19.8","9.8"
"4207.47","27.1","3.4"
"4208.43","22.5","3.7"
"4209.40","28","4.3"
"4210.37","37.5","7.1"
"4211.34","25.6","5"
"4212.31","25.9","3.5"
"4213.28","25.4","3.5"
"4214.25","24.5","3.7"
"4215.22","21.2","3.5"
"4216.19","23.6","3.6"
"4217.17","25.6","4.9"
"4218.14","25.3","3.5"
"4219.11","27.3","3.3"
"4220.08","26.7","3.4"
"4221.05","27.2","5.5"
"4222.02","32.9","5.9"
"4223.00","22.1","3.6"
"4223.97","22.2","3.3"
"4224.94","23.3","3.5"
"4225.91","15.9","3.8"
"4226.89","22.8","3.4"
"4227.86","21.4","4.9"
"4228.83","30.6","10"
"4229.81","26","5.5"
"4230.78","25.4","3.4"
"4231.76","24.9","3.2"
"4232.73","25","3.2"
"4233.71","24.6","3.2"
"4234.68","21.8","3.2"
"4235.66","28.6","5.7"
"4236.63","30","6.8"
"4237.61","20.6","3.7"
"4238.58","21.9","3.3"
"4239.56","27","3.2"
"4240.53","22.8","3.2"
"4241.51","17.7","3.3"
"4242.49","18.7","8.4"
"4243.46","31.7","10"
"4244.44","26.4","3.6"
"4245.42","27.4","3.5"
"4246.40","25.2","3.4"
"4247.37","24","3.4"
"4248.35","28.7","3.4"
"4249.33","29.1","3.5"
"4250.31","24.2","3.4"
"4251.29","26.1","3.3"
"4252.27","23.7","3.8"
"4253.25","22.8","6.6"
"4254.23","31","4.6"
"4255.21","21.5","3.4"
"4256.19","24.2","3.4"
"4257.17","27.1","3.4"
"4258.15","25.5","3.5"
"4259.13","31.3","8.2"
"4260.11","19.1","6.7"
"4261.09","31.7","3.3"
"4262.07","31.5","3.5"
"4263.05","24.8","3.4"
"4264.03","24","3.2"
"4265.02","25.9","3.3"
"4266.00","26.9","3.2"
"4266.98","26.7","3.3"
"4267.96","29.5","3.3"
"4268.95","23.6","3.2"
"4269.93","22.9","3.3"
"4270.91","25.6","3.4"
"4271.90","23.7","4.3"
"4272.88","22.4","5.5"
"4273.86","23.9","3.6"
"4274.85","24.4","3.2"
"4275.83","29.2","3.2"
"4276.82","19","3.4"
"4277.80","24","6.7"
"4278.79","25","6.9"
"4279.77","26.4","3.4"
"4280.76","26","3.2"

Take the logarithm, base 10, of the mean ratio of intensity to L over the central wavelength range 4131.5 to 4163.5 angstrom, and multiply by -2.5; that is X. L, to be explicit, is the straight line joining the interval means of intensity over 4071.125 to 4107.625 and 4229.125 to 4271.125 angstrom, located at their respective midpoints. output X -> 0.10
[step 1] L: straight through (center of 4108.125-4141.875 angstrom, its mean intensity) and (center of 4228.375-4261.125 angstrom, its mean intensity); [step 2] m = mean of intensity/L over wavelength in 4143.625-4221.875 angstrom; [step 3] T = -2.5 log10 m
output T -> 0.08 mag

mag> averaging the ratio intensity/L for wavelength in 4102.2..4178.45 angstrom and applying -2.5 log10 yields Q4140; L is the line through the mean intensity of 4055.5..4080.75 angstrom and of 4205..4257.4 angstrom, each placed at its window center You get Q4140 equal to 0.06 mag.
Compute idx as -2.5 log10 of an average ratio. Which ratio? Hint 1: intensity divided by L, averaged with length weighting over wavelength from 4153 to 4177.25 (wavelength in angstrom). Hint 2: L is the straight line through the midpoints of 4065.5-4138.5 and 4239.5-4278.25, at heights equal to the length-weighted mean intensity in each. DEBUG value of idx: 0.09 mag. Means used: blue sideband 23.2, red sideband 25.4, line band 22.2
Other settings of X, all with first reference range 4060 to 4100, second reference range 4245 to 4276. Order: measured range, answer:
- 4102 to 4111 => 0.06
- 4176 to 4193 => 0.15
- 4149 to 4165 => 0.12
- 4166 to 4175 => 0.08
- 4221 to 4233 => 0.04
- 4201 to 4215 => 0.05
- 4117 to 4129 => 0.06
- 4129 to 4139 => -0.03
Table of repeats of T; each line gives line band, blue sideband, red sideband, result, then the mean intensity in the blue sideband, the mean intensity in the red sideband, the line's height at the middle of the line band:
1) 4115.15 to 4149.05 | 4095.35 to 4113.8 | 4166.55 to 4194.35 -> -0.009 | 22.7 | 22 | 22.5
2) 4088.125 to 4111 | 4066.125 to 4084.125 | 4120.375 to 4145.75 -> 0.002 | 23.1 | 22.9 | 23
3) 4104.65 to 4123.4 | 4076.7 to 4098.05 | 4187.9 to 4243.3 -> 0.018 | 23.3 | 23.8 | 23.4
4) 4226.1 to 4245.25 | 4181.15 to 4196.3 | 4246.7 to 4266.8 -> 0.015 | 22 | 26.2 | 24.9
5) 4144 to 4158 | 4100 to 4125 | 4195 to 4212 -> 0.096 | 22.7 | 23.4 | 23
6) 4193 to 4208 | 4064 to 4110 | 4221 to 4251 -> 0.102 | 22.9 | 24.8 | 24.4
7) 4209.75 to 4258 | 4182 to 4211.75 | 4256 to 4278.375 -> -0.041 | 22.9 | 25.5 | 24.3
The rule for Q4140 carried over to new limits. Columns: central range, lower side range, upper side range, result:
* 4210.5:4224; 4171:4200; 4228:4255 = -0.079 mag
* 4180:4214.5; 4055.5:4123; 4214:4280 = 0.064 mag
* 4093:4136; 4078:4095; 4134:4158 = -0.054 mag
